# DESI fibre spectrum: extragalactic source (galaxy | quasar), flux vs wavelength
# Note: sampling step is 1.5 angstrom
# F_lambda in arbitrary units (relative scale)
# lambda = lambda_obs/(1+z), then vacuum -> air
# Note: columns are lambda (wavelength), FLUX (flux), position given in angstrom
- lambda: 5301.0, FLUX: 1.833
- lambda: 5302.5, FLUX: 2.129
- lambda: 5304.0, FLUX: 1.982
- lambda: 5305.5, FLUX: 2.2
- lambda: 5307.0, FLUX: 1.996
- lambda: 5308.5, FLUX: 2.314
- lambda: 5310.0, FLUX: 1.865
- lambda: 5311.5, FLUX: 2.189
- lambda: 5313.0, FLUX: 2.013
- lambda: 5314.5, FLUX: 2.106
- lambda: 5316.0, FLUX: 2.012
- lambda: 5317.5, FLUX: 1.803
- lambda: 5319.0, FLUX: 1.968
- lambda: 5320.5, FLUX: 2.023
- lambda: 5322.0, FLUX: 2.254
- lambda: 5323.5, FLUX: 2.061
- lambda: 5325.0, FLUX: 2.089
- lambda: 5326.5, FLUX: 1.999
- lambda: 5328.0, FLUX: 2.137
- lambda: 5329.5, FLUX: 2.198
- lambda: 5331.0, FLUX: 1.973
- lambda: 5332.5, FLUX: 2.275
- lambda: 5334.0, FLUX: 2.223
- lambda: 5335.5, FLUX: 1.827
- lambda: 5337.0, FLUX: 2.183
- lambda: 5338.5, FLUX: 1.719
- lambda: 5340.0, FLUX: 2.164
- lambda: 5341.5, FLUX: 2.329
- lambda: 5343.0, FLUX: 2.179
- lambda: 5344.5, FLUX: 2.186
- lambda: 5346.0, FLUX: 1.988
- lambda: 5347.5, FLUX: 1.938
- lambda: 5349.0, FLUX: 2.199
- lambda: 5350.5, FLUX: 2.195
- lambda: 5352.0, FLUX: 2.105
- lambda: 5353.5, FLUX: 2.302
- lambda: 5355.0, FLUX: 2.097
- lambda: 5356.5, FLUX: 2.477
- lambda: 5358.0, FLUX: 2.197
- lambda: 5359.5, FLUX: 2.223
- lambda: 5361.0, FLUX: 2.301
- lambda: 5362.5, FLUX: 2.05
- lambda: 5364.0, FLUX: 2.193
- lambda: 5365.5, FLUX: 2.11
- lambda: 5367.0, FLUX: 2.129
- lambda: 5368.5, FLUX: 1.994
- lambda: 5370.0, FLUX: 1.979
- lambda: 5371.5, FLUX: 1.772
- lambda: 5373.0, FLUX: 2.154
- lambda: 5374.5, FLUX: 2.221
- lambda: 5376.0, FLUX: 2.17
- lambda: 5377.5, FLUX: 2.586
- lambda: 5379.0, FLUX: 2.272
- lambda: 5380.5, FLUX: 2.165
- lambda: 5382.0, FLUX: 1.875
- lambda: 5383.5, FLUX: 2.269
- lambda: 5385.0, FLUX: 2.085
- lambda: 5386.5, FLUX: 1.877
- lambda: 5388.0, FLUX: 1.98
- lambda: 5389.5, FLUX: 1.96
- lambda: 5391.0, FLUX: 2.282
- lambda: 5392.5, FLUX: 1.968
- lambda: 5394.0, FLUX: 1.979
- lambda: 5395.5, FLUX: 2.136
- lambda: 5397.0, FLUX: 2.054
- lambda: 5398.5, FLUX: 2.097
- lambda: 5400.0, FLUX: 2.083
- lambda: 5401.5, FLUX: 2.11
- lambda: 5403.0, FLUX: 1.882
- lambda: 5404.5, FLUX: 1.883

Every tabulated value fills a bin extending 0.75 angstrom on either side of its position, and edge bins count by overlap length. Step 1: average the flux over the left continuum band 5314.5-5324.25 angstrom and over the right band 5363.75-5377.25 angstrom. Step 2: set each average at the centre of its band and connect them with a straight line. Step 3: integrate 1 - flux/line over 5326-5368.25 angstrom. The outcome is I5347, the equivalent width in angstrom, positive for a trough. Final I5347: -1.5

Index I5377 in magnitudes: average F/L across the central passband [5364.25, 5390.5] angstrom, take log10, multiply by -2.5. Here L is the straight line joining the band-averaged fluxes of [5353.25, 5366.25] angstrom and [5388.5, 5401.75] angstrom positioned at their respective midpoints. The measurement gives 0.02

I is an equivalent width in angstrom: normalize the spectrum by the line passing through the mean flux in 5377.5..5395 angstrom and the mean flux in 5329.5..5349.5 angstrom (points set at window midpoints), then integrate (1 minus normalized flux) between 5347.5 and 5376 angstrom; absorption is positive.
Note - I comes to -0.7 angstrom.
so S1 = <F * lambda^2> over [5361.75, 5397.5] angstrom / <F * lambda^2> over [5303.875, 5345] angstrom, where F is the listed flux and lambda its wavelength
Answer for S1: 1.03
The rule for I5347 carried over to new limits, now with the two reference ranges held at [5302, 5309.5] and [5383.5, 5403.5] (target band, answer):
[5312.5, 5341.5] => 0.5 angstrom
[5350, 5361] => -0.8 angstrom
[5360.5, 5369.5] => -0.2 angstrom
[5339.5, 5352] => -0.4 angstrom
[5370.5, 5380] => -0.6 angstrom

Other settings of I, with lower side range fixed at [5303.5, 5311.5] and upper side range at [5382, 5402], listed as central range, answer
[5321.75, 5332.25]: -0.12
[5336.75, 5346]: -0.17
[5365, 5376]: 0.04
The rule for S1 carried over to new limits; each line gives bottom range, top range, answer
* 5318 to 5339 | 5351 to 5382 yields 1.06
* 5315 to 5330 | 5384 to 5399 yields 1.02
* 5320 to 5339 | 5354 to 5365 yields 1.08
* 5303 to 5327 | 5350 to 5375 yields 1.06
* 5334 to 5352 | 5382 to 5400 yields 1.00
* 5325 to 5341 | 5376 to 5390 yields 1.04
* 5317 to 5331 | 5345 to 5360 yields 1.07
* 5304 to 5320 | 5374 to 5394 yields 1.07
